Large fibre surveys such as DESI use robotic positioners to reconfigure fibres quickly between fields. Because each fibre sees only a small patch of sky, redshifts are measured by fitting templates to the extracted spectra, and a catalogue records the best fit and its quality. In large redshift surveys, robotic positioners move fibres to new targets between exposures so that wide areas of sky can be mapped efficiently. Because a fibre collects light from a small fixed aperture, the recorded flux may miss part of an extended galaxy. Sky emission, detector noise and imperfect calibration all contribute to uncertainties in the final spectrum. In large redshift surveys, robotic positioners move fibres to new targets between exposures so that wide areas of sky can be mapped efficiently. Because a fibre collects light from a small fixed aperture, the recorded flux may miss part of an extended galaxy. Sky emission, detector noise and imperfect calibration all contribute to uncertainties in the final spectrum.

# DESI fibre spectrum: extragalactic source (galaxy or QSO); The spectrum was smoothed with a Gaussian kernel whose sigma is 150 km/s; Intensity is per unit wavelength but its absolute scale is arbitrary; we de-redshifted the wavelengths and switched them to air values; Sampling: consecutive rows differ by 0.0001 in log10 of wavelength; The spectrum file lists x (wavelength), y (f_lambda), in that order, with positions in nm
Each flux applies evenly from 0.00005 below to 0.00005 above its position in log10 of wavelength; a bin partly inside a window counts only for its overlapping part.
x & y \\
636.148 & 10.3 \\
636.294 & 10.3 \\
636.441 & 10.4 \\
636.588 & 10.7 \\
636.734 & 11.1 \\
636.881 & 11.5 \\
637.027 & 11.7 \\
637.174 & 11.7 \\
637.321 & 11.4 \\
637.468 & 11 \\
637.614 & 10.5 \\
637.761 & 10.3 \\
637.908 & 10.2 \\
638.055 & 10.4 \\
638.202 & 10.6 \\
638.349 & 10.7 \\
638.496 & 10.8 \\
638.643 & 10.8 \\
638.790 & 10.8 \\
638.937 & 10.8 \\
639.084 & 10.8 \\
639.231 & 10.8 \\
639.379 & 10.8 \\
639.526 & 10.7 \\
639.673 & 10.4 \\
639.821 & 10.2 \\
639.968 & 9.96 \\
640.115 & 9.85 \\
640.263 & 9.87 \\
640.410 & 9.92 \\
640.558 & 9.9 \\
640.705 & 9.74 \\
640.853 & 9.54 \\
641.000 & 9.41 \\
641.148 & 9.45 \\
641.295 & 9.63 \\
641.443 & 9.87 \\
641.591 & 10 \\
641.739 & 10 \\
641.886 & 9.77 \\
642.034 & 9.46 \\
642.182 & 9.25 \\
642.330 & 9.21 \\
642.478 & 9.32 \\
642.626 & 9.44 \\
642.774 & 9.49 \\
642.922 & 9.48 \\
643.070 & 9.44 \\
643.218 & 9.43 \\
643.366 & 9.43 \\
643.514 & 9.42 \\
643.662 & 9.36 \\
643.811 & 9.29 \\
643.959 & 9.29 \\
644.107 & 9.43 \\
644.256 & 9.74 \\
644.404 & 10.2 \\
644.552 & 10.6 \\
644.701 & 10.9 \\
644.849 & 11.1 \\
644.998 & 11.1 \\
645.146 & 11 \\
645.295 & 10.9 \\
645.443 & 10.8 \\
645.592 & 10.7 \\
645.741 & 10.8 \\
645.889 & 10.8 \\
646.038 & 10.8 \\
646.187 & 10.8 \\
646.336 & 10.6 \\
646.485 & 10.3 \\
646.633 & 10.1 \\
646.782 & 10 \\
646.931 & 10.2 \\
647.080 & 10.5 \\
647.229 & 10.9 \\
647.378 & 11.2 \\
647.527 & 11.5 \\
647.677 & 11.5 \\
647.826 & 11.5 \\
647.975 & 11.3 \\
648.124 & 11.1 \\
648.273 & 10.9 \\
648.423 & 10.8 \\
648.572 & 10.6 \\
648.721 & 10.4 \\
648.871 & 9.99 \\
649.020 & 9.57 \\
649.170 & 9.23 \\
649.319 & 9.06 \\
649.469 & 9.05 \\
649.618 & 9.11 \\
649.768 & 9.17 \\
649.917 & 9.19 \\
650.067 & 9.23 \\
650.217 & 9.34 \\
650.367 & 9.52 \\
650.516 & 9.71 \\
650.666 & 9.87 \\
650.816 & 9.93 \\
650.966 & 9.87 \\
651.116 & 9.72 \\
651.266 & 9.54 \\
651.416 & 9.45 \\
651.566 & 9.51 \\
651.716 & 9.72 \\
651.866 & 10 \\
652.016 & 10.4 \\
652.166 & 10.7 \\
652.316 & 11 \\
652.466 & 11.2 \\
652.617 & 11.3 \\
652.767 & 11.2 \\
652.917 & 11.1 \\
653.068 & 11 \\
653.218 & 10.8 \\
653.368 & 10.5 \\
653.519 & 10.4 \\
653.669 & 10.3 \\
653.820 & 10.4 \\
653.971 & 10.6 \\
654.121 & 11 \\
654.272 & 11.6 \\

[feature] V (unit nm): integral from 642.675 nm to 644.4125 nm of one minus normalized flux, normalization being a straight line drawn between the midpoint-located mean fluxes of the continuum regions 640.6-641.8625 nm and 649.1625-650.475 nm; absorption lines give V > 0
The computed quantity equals 0.02 nm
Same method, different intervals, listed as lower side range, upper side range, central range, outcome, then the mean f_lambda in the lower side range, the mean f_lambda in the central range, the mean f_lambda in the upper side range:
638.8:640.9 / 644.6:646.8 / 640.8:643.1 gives 0.19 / 10.3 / 9.55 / 10.7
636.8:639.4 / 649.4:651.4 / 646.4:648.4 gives -0.21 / 10.9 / 10.8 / 9.48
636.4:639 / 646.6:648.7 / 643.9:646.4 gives 0.07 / 10.9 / 10.6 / 10.9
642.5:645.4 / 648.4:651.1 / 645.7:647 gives -0.09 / 9.95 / 10.5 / 9.63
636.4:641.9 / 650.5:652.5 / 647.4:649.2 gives -0.11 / 10.4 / 10.7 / 10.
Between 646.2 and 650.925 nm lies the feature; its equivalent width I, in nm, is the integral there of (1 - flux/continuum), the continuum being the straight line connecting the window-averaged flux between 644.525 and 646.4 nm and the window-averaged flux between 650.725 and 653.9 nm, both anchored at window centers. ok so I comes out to 0.20 nm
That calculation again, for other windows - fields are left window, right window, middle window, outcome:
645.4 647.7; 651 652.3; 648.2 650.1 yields 0.11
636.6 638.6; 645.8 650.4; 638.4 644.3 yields 0.46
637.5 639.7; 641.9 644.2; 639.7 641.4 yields 0.05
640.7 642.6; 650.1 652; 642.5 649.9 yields -0.46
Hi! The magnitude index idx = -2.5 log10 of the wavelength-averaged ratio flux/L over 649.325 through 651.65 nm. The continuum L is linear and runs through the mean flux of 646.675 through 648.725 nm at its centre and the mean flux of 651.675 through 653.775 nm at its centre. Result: 0.14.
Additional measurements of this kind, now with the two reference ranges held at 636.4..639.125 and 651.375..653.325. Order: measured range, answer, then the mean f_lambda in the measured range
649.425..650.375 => 0.16 mag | 9.21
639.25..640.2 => 0.05 mag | 10.3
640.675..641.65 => 0.12 mag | 9.65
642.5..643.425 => 0.14 mag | 9.45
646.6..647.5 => 0.01 mag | 10.6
